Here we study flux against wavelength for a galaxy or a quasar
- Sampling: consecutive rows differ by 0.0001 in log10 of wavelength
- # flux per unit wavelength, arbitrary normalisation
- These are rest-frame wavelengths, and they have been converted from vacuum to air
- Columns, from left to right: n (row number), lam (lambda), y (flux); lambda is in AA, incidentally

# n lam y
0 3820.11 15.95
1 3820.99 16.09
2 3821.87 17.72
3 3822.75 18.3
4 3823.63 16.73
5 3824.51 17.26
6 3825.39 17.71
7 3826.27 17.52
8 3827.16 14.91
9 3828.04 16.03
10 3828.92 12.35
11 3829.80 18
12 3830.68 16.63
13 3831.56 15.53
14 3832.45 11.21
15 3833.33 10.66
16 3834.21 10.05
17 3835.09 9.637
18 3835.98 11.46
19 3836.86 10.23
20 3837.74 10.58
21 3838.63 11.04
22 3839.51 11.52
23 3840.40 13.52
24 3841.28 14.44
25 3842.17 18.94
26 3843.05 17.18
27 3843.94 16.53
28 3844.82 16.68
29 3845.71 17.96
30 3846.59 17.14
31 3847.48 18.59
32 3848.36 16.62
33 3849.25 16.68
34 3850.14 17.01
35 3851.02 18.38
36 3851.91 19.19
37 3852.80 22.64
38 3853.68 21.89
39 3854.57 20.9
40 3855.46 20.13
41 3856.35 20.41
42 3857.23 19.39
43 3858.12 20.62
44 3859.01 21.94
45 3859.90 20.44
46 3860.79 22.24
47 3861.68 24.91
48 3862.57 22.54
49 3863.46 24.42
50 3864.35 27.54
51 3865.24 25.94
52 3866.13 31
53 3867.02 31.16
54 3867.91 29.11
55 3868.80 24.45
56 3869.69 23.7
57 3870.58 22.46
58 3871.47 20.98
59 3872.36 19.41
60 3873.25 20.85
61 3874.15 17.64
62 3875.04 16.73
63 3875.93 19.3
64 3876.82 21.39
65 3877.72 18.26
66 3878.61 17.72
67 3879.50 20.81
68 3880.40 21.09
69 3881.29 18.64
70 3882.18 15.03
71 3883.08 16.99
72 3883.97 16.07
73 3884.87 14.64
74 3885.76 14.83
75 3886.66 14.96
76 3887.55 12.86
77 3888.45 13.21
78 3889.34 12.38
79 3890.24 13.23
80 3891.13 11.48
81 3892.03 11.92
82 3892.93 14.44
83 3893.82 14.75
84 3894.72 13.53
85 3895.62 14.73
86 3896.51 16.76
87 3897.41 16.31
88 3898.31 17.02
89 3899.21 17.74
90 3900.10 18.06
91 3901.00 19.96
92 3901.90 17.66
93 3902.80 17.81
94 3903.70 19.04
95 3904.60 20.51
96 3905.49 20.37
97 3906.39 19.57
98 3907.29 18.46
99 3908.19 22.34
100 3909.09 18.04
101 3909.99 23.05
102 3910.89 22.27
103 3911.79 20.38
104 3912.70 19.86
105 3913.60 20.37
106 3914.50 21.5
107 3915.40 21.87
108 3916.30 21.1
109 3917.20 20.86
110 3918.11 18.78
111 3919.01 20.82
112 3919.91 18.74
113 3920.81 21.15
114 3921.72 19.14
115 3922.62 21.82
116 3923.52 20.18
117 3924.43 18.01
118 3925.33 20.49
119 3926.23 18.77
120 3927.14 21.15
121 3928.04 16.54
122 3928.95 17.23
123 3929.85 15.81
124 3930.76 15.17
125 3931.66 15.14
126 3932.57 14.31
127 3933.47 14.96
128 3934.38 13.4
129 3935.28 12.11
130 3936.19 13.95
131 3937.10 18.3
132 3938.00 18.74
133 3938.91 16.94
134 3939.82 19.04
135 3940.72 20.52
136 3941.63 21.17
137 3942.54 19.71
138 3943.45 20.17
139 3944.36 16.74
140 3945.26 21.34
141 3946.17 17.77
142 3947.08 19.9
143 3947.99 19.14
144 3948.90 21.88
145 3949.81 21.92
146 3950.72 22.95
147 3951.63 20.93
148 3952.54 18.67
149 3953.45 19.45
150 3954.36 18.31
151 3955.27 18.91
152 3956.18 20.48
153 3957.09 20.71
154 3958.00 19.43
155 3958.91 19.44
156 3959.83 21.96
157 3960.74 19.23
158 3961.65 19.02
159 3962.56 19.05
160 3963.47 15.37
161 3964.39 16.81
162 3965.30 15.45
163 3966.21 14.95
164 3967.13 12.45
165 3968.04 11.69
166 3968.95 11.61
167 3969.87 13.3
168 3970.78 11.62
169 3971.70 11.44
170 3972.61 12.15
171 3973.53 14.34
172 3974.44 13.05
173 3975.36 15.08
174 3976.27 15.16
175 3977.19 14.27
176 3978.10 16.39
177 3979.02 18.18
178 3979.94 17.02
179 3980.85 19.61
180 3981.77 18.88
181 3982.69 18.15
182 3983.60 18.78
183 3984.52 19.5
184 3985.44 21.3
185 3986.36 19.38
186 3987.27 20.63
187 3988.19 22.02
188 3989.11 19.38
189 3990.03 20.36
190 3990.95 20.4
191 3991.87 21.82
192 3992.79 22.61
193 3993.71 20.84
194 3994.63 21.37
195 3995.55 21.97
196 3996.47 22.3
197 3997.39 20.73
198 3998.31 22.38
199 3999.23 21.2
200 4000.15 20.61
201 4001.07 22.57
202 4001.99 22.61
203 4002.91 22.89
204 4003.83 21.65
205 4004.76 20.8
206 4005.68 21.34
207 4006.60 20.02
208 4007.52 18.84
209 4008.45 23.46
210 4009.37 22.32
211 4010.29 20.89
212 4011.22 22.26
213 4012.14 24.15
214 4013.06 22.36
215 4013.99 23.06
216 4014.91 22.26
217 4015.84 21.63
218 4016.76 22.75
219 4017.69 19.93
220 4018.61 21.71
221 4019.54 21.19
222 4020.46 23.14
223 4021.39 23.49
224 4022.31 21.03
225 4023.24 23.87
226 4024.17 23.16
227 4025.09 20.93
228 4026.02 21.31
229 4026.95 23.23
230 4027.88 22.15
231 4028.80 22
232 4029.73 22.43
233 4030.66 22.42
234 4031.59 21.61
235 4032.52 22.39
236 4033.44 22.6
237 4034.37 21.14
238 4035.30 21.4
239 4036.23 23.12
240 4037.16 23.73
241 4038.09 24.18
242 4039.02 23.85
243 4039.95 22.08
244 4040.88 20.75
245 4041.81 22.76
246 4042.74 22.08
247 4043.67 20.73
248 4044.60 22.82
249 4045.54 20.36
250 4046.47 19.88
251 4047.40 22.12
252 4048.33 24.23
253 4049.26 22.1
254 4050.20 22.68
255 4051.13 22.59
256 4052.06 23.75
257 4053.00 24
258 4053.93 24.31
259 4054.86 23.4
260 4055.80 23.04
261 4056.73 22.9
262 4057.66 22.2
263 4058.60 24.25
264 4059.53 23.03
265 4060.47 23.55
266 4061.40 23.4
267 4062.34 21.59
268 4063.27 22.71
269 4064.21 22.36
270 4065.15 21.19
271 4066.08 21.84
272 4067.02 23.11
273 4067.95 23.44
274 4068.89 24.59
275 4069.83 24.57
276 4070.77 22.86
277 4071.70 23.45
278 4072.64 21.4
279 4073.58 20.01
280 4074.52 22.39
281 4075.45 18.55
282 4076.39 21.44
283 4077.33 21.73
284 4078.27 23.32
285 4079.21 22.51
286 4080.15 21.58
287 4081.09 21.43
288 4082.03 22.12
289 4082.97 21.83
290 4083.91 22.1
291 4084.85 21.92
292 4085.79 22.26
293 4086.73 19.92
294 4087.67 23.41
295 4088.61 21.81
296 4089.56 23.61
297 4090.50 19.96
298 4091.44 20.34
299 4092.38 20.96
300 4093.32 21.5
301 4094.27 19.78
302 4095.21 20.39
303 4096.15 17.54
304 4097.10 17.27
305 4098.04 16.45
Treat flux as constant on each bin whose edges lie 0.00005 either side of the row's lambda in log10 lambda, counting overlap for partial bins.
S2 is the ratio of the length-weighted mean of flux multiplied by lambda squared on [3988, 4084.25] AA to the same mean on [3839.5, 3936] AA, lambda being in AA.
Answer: 1.3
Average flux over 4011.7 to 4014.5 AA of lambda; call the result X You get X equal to 23.2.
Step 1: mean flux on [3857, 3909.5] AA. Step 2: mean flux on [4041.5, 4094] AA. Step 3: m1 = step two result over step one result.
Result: 1.2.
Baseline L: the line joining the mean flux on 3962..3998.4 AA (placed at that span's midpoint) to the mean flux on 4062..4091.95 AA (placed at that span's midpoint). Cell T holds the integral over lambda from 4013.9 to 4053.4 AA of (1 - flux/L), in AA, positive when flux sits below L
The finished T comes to -4.51 AA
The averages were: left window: 17.5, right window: 22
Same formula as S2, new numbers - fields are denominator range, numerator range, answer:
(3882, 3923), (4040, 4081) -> 1.37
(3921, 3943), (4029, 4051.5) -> 1.33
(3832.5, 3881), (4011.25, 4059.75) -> 1.28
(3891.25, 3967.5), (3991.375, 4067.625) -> 1.27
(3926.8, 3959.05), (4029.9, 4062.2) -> 1.29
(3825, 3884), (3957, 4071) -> 1.21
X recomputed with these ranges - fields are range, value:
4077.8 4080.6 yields 22.5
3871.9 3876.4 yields 18.8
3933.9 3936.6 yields 13.1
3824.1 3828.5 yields 16.6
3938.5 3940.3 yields 18.1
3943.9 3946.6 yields 18.7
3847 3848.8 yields 17.6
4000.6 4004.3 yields 22.4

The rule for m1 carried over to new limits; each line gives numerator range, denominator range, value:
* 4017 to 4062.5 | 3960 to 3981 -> 1.49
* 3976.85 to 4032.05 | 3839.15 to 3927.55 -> 1.11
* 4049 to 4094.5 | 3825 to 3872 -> 1.20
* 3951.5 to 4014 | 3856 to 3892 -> 0.95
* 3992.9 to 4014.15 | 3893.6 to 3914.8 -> 1.16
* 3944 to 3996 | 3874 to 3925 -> 1.01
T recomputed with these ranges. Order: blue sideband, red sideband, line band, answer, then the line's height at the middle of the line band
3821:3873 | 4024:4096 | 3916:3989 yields 8.8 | 20.3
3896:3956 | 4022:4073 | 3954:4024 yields 5.1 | 20.8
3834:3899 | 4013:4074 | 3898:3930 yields -0.7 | 19.3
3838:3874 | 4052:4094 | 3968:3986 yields 4.9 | 21.5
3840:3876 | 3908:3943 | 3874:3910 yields 5.1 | 19.8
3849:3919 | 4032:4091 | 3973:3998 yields 2.5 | 21.1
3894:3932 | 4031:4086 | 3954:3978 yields 5.0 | 20.2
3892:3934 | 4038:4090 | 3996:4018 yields -0.9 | 20.9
